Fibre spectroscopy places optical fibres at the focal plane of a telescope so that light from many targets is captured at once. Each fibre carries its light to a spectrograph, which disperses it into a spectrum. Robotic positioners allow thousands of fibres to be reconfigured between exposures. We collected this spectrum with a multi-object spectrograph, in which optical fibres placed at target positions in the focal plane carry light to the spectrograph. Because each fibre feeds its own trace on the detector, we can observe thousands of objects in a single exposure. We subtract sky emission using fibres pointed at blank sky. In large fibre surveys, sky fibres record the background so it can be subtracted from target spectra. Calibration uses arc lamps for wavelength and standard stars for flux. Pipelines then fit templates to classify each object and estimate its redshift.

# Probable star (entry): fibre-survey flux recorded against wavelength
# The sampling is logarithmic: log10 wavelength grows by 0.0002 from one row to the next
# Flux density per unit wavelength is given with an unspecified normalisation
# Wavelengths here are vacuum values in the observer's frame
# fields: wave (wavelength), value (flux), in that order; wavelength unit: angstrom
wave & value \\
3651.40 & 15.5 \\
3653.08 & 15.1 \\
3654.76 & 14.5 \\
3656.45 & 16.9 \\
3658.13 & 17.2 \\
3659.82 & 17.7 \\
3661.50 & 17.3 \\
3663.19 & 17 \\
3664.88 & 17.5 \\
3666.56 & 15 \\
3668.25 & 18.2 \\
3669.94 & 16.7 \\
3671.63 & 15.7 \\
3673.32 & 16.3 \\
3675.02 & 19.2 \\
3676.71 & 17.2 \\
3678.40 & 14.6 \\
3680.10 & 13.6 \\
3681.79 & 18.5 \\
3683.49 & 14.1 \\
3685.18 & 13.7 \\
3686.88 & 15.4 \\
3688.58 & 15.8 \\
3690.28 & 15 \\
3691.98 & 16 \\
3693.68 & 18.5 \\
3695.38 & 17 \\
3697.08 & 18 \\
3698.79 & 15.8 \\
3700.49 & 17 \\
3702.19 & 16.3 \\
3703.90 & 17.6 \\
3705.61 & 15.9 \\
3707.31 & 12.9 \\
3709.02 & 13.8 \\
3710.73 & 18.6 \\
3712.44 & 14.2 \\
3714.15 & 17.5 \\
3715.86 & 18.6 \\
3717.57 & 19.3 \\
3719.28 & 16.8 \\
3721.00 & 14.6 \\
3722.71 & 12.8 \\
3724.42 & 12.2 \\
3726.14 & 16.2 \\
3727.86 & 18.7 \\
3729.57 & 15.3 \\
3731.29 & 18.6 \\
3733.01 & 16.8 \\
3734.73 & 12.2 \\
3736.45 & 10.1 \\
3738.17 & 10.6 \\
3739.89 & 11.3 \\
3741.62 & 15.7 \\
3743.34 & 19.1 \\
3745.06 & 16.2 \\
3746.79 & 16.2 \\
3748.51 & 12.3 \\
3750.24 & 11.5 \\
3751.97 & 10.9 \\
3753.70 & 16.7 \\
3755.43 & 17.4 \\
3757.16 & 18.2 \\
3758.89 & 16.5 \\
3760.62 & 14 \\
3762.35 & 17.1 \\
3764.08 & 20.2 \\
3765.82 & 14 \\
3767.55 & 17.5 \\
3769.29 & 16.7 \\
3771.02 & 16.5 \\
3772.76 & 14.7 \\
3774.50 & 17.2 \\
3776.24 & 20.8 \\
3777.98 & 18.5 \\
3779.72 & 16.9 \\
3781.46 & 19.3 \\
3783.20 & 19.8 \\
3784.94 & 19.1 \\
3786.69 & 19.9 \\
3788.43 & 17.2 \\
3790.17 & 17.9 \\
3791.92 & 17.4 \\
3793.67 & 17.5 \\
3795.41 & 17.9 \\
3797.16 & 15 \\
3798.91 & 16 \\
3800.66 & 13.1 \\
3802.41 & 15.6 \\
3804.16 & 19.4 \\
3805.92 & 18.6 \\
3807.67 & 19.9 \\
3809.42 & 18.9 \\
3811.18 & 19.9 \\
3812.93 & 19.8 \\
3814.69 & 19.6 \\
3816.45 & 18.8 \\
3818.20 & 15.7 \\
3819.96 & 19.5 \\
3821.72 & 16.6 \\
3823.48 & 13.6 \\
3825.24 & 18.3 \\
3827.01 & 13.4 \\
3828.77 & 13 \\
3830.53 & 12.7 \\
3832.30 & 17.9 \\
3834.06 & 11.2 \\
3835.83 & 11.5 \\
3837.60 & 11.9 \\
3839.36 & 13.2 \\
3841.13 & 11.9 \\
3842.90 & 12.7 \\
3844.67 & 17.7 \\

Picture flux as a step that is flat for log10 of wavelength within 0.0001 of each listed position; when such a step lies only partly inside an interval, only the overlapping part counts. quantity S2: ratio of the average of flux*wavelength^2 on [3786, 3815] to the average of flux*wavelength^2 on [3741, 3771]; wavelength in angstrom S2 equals 1.15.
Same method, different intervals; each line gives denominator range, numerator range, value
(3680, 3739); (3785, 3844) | 1.10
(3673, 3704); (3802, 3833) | 1.14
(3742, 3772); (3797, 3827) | 1.13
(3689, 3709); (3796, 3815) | 1.16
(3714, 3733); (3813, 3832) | 1.05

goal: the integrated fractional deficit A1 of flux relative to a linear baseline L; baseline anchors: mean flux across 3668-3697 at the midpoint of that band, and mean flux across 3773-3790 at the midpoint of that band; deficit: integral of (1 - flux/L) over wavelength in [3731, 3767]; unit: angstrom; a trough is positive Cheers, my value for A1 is 5.7 angstrom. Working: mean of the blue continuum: 16.2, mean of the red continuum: 18.6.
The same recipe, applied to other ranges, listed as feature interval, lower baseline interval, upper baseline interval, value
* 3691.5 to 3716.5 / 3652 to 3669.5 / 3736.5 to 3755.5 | -1.93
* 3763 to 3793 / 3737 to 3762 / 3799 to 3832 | -4.05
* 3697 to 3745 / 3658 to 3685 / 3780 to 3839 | 3.08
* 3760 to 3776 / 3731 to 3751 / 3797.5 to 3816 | -0.95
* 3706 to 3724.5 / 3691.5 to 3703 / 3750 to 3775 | 1.11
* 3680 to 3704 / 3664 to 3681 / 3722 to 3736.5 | -0.38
